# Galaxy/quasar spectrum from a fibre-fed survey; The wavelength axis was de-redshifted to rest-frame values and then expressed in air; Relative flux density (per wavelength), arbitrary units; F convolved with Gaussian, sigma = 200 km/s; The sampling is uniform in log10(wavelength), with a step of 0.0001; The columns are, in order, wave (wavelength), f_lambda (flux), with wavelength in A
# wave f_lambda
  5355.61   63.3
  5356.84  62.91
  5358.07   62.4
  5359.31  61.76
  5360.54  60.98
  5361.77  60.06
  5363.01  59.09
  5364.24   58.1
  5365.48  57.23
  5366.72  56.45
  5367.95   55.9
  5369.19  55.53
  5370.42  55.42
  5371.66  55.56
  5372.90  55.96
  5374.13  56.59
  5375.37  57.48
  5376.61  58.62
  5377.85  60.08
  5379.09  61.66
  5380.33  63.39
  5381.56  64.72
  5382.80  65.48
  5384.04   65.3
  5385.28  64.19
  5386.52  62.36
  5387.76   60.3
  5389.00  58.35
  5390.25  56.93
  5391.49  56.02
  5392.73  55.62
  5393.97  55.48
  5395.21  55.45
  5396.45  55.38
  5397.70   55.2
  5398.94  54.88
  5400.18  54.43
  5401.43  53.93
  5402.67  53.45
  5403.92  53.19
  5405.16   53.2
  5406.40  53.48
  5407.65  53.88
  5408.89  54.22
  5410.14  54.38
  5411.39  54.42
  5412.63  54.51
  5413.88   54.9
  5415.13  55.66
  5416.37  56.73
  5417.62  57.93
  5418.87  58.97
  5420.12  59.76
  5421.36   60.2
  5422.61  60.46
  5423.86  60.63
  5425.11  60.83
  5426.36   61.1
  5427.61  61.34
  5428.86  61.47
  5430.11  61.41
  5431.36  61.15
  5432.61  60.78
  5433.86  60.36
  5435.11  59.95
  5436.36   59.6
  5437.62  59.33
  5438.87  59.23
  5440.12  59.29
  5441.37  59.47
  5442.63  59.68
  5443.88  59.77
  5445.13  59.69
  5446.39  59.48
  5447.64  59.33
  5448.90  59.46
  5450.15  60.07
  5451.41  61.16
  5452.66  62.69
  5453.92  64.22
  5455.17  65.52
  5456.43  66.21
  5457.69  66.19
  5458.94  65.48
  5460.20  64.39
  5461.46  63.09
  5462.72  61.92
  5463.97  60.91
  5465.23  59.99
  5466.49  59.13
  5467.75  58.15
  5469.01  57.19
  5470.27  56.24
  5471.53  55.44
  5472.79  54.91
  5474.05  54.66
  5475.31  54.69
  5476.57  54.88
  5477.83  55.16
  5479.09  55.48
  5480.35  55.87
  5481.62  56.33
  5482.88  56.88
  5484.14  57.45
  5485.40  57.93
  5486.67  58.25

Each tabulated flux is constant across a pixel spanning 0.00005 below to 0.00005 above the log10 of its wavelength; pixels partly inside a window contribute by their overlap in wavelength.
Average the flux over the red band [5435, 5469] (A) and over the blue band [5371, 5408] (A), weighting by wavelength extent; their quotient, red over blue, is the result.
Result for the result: 1.1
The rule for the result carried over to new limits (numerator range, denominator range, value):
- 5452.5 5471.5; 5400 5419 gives 1.13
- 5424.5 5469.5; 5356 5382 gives 1.03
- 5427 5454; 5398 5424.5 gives 1.08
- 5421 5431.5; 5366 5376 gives 1.09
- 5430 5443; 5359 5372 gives 1.04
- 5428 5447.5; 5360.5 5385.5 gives 1.01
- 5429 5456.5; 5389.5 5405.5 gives 1.11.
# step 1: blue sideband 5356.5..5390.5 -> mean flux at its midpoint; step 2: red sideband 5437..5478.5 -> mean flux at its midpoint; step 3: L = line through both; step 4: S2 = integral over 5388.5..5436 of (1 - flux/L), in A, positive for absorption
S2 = 2.1 A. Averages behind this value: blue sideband 59.7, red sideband 59.9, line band 57.1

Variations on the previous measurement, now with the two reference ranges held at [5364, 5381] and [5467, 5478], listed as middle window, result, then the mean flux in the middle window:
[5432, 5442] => -0.58 A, 59.7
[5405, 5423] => 0.22 A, 56.2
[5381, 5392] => -0.78 A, 61.5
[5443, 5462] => -2.12 A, 62.4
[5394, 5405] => 0.52 A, 54.5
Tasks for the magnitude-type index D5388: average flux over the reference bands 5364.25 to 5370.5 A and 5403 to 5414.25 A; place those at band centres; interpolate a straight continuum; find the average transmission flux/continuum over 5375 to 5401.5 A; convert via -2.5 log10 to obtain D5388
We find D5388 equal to -0.07 mag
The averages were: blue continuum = 56.4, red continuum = 54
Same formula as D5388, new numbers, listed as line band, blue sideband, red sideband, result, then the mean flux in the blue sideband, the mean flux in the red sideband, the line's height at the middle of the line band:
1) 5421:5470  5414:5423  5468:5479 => -0.075 mag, 58.3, 55.5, 56.9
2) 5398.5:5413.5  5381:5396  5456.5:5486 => 0.108 mag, 59.9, 58.5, 59.6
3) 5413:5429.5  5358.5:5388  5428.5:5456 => 0.022 mag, 59.7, 60.6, 60.3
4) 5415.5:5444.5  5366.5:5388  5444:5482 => -0.005 mag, 59.8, 59.6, 59.7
